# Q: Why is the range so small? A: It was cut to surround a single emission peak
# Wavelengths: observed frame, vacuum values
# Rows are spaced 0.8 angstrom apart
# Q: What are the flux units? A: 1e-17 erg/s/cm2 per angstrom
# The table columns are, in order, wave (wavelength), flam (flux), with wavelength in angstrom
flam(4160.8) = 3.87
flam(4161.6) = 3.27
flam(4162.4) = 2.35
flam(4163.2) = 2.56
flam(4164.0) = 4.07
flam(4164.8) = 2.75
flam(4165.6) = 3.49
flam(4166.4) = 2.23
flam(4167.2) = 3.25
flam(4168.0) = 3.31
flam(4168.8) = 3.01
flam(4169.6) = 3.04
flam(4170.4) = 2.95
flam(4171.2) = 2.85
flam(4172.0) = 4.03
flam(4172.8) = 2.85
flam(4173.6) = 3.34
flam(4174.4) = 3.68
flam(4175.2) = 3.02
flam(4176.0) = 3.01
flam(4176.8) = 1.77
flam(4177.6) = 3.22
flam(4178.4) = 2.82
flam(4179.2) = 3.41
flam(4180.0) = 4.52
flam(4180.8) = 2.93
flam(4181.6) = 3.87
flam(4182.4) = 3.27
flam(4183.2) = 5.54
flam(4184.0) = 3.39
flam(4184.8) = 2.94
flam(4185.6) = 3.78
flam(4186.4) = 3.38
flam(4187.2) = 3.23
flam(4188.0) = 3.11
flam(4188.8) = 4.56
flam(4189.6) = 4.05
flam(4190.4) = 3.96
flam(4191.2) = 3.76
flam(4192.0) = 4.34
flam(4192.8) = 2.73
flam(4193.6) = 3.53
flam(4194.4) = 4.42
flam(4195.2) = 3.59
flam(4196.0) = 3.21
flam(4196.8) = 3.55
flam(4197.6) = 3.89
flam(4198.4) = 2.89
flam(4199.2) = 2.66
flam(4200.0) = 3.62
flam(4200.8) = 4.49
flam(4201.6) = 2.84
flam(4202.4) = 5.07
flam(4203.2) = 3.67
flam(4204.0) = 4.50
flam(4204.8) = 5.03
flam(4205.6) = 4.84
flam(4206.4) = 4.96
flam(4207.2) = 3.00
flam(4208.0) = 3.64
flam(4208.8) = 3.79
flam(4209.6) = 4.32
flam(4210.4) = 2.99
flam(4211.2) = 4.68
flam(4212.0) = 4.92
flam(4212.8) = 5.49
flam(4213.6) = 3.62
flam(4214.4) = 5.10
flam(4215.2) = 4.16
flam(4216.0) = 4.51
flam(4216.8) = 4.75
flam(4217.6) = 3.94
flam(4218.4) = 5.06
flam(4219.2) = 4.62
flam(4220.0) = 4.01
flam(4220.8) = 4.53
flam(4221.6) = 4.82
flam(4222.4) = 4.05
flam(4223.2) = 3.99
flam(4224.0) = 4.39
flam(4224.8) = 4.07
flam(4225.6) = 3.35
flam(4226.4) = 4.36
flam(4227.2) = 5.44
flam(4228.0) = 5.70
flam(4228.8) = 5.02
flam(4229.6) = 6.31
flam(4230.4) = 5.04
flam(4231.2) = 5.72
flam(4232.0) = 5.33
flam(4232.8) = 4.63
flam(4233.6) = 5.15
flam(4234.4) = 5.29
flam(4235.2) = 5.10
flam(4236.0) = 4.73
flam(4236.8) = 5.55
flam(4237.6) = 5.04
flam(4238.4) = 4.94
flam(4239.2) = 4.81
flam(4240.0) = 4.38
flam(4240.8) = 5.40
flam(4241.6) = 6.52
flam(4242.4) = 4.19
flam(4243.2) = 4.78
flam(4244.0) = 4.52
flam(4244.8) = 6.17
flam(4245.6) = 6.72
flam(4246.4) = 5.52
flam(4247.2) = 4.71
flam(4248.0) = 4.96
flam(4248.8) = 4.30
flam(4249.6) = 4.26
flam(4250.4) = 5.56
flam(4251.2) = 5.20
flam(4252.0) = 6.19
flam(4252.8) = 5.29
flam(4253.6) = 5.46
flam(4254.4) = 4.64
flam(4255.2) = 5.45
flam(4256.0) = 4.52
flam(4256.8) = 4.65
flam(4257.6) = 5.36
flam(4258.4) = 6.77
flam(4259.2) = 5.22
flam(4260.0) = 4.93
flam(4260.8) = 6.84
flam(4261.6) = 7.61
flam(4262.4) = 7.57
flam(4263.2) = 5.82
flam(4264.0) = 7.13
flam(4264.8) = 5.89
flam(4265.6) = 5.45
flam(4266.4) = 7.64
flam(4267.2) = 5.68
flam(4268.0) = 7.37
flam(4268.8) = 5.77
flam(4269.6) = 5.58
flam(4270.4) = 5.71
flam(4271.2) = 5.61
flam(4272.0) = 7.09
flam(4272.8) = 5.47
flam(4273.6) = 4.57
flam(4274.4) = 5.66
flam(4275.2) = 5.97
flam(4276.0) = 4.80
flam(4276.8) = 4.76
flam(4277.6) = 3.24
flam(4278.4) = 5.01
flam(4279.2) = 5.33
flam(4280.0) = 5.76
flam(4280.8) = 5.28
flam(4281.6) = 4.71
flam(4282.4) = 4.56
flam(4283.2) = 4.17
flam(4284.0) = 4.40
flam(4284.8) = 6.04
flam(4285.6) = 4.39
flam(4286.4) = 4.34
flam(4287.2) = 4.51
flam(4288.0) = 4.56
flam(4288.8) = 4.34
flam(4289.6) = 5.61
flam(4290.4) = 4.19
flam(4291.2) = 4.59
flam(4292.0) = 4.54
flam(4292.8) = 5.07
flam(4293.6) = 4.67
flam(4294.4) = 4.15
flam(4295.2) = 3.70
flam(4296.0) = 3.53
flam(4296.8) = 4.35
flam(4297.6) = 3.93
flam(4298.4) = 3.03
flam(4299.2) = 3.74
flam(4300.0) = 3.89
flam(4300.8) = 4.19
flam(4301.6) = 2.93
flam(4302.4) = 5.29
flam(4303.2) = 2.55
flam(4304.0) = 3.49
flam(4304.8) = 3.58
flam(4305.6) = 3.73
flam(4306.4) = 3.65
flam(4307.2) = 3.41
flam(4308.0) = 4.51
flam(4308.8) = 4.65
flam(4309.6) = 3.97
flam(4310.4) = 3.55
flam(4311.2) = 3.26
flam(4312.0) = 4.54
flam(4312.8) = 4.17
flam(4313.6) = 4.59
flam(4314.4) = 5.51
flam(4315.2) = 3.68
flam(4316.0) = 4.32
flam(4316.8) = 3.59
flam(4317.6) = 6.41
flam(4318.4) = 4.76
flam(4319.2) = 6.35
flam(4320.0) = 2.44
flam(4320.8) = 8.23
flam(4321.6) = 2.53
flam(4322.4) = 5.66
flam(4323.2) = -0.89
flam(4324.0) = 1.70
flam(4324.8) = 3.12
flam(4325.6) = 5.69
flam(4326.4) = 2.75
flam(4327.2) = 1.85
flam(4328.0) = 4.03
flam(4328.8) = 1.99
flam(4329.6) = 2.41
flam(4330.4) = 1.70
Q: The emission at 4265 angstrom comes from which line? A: C III] 1909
